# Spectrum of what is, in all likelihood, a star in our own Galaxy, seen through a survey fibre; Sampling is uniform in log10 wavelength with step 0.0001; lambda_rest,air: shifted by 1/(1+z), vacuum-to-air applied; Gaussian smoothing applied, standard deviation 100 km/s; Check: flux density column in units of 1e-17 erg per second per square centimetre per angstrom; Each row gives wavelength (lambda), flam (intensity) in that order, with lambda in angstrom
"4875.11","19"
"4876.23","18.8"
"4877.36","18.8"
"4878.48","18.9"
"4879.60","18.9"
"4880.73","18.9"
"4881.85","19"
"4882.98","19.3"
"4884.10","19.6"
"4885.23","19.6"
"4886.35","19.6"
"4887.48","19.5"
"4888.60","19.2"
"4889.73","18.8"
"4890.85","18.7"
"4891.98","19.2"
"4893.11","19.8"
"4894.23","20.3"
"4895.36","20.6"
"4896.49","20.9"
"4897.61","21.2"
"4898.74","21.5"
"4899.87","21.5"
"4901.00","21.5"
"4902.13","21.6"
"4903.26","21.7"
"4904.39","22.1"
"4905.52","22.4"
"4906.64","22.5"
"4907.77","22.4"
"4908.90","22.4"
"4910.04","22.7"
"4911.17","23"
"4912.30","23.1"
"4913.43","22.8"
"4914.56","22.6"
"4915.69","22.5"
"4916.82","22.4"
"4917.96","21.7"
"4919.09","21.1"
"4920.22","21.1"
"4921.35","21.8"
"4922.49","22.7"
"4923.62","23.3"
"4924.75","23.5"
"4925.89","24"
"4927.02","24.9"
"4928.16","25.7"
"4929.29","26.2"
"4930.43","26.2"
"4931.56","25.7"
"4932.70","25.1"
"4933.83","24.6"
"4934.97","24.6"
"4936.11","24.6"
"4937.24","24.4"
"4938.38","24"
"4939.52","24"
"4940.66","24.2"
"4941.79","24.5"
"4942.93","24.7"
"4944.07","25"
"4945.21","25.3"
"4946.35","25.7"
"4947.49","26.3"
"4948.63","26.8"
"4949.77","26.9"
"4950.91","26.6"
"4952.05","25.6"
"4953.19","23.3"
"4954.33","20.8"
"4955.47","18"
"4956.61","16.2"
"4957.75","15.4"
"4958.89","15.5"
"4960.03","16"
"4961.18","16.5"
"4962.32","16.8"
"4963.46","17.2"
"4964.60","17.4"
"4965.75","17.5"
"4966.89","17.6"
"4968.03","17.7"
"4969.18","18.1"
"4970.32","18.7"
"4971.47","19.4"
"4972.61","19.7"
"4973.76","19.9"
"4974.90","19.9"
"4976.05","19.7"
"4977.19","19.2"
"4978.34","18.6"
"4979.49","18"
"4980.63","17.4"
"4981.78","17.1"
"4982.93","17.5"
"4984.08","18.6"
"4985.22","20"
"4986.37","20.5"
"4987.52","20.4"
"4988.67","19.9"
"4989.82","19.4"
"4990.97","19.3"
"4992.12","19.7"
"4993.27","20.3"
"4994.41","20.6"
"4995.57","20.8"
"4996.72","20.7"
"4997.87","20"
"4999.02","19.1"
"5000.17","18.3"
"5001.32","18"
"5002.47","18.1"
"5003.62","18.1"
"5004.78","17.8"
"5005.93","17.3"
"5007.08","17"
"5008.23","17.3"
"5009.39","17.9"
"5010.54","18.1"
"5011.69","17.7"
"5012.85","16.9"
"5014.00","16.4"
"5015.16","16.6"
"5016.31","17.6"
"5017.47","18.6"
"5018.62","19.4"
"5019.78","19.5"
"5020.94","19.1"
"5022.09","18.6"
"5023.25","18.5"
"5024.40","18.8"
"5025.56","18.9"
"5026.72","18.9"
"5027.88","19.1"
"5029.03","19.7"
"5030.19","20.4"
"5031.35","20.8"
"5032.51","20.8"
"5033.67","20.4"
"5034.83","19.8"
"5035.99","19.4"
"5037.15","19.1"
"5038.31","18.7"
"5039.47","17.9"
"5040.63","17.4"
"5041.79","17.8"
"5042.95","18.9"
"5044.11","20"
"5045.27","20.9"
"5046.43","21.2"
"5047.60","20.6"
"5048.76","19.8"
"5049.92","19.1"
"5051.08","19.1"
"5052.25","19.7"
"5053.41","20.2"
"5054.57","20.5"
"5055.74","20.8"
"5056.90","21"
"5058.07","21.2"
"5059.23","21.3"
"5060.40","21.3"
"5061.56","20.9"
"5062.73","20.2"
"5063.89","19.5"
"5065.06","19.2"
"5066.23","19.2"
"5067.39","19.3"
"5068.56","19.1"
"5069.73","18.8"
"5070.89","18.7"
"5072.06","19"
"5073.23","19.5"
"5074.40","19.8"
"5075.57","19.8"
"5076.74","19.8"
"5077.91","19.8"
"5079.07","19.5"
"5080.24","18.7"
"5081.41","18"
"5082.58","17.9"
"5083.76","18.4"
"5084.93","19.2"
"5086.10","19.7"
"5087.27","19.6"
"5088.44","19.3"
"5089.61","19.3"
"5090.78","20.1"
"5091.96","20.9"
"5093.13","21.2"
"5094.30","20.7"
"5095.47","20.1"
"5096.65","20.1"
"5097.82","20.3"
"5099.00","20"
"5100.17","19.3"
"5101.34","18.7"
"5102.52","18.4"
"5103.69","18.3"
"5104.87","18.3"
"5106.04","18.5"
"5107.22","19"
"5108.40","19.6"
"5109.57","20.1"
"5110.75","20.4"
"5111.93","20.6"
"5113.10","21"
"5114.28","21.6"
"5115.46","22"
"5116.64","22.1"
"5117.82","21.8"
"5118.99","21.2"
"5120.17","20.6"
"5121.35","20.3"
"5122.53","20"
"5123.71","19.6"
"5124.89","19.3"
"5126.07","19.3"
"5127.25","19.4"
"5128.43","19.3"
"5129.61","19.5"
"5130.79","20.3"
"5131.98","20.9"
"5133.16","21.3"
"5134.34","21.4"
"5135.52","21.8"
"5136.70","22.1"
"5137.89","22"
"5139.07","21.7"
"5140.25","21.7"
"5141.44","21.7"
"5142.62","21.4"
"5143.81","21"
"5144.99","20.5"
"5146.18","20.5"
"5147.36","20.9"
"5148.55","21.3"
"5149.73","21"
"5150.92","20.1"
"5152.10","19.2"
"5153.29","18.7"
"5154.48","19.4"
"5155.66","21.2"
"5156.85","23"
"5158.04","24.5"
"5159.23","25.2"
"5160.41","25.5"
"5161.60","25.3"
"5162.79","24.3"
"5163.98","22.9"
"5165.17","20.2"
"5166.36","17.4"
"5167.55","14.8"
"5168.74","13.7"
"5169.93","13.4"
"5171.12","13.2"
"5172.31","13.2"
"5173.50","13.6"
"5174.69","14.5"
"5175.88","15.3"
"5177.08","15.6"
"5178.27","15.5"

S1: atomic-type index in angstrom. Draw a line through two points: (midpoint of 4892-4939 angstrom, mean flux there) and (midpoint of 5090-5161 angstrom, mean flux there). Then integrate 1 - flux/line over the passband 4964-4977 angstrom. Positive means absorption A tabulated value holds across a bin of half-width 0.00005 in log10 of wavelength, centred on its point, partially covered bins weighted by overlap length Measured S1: 2.1 angstrom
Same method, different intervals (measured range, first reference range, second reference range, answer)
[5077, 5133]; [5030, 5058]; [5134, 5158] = 2.0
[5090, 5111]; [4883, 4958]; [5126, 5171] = 1.4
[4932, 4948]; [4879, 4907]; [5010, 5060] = -3.9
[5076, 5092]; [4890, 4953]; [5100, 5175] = 1.2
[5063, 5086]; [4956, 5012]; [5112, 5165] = 1.1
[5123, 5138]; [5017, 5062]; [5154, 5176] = -0.9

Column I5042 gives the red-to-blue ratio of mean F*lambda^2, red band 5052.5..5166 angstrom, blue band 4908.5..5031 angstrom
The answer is 1.05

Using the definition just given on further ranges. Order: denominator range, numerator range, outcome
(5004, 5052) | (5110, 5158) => 1.15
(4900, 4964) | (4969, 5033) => 0.85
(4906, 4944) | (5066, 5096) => 0.88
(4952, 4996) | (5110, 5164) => 1.21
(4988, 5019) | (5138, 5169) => 1.21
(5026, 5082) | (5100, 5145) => 1.07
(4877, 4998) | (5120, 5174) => 1.04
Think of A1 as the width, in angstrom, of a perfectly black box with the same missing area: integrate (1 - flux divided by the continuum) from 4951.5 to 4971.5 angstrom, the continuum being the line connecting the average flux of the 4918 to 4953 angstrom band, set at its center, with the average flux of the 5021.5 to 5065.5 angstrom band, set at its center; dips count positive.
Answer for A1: 4.5 angstrom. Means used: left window 24.6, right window 19.8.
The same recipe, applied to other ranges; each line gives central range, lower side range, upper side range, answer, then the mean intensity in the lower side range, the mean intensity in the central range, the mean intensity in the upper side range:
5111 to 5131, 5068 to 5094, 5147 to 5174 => -0.97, 19.4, 20.5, 19.7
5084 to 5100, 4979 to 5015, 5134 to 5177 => -0.51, 18.6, 20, 19.9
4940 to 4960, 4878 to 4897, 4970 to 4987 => -3.86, 19.5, 22.8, 19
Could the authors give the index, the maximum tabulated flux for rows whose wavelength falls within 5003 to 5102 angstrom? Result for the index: 21.3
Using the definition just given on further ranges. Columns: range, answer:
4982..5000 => 20.8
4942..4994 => 26.9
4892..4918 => 23.1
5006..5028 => 19.5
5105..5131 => 22.1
